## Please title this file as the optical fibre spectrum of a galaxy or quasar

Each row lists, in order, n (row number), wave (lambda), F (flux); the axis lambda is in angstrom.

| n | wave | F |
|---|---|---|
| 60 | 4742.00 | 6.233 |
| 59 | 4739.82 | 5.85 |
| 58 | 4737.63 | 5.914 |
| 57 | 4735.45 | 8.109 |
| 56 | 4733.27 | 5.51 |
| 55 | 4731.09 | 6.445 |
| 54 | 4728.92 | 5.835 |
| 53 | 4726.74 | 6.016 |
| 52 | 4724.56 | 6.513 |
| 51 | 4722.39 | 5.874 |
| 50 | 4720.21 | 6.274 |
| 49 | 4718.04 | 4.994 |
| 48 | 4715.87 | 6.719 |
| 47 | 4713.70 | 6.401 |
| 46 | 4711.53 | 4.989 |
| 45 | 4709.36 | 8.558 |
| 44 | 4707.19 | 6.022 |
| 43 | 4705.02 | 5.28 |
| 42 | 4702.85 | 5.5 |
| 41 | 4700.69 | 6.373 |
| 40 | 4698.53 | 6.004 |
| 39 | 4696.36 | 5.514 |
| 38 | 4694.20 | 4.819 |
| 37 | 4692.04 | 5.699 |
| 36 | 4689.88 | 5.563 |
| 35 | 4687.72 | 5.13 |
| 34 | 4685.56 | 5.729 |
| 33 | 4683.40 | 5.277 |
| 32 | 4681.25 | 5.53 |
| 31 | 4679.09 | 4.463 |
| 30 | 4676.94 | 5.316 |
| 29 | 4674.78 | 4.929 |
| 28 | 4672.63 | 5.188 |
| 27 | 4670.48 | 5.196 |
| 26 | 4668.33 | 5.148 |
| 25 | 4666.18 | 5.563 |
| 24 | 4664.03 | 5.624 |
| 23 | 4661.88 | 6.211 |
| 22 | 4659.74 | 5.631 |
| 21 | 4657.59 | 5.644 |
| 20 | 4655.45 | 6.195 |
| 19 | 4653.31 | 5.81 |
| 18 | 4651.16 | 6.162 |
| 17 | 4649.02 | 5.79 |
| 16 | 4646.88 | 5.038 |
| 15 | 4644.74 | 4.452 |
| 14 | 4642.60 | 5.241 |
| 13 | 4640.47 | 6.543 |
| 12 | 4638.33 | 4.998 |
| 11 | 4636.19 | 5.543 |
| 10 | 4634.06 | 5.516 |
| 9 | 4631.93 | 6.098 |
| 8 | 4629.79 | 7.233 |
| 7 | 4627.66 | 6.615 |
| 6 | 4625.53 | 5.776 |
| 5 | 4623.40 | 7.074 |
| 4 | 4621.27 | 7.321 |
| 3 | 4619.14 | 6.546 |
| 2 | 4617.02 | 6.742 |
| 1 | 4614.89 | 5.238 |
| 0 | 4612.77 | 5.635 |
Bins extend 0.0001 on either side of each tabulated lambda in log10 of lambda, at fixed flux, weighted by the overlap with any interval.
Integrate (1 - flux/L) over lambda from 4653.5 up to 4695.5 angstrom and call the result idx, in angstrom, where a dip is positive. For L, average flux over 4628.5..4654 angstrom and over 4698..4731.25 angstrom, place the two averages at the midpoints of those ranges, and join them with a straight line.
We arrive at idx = 3.30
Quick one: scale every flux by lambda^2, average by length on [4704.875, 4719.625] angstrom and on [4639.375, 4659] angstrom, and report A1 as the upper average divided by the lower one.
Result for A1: 1.13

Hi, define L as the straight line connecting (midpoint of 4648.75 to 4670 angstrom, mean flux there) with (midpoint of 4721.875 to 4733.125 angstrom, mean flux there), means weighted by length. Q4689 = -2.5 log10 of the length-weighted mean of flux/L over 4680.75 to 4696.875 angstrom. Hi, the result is 0.10 mag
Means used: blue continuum 5.76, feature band 5.4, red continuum 6.1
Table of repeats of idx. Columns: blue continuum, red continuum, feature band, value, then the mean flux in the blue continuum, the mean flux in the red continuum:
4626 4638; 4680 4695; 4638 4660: 1.0 angstrom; 6.1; 5.39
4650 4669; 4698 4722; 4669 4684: 2.0 angstrom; 5.79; 6.1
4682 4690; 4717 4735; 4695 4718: -1.4 angstrom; 5.41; 6.01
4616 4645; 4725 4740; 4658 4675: 2.0 angstrom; 6.17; 6.27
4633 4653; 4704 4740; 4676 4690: 1.4 angstrom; 5.49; 6.2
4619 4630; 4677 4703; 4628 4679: 4.7 angstrom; 6.74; 5.46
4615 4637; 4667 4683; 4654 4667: -0.7 angstrom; 6.4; 5.13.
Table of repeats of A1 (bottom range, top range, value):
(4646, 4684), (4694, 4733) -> 1.12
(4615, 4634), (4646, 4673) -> 0.88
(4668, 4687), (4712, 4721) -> 1.18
